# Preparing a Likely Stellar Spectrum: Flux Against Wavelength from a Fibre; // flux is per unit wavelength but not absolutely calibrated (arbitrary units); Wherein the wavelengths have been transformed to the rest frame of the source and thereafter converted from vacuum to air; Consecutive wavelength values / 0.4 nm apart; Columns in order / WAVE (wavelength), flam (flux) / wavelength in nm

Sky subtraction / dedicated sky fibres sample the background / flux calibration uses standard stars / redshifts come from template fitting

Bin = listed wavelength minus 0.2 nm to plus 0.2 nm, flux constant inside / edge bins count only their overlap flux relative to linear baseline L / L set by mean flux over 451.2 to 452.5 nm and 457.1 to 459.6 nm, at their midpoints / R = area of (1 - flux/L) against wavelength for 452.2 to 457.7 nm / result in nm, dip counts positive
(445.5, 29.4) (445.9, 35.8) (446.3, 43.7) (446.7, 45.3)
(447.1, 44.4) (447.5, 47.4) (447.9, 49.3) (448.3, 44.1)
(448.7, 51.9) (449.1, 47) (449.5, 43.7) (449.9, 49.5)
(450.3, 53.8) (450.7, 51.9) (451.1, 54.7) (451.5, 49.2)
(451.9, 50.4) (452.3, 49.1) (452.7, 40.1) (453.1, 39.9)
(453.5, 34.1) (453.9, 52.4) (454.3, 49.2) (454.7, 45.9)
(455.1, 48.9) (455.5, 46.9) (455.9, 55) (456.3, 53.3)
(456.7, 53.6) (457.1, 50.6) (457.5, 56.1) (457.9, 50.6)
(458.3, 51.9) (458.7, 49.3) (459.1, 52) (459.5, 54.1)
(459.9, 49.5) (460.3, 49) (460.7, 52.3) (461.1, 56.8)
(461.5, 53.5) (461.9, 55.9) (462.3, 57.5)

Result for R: 0.305 nm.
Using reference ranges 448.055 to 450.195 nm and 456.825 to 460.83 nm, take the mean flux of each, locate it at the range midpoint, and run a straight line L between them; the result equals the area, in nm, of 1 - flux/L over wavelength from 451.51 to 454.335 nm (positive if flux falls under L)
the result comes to 0.23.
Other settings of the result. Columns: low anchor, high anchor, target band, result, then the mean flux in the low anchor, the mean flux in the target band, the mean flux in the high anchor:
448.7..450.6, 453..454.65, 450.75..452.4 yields -0.15 nm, 49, 51.1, 44.3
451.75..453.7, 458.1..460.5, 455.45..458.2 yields -0.28 nm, 42.5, 52.6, 51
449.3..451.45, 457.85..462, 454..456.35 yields 0.08 nm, 50.6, 49.8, 52.2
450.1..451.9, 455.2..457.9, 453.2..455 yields 0.24 nm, 52.2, 45.3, 52.3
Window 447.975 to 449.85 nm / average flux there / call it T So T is 47.1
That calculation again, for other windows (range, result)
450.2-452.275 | 51.7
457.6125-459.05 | 51.1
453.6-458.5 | 50.9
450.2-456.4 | 48.3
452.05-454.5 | 44.3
